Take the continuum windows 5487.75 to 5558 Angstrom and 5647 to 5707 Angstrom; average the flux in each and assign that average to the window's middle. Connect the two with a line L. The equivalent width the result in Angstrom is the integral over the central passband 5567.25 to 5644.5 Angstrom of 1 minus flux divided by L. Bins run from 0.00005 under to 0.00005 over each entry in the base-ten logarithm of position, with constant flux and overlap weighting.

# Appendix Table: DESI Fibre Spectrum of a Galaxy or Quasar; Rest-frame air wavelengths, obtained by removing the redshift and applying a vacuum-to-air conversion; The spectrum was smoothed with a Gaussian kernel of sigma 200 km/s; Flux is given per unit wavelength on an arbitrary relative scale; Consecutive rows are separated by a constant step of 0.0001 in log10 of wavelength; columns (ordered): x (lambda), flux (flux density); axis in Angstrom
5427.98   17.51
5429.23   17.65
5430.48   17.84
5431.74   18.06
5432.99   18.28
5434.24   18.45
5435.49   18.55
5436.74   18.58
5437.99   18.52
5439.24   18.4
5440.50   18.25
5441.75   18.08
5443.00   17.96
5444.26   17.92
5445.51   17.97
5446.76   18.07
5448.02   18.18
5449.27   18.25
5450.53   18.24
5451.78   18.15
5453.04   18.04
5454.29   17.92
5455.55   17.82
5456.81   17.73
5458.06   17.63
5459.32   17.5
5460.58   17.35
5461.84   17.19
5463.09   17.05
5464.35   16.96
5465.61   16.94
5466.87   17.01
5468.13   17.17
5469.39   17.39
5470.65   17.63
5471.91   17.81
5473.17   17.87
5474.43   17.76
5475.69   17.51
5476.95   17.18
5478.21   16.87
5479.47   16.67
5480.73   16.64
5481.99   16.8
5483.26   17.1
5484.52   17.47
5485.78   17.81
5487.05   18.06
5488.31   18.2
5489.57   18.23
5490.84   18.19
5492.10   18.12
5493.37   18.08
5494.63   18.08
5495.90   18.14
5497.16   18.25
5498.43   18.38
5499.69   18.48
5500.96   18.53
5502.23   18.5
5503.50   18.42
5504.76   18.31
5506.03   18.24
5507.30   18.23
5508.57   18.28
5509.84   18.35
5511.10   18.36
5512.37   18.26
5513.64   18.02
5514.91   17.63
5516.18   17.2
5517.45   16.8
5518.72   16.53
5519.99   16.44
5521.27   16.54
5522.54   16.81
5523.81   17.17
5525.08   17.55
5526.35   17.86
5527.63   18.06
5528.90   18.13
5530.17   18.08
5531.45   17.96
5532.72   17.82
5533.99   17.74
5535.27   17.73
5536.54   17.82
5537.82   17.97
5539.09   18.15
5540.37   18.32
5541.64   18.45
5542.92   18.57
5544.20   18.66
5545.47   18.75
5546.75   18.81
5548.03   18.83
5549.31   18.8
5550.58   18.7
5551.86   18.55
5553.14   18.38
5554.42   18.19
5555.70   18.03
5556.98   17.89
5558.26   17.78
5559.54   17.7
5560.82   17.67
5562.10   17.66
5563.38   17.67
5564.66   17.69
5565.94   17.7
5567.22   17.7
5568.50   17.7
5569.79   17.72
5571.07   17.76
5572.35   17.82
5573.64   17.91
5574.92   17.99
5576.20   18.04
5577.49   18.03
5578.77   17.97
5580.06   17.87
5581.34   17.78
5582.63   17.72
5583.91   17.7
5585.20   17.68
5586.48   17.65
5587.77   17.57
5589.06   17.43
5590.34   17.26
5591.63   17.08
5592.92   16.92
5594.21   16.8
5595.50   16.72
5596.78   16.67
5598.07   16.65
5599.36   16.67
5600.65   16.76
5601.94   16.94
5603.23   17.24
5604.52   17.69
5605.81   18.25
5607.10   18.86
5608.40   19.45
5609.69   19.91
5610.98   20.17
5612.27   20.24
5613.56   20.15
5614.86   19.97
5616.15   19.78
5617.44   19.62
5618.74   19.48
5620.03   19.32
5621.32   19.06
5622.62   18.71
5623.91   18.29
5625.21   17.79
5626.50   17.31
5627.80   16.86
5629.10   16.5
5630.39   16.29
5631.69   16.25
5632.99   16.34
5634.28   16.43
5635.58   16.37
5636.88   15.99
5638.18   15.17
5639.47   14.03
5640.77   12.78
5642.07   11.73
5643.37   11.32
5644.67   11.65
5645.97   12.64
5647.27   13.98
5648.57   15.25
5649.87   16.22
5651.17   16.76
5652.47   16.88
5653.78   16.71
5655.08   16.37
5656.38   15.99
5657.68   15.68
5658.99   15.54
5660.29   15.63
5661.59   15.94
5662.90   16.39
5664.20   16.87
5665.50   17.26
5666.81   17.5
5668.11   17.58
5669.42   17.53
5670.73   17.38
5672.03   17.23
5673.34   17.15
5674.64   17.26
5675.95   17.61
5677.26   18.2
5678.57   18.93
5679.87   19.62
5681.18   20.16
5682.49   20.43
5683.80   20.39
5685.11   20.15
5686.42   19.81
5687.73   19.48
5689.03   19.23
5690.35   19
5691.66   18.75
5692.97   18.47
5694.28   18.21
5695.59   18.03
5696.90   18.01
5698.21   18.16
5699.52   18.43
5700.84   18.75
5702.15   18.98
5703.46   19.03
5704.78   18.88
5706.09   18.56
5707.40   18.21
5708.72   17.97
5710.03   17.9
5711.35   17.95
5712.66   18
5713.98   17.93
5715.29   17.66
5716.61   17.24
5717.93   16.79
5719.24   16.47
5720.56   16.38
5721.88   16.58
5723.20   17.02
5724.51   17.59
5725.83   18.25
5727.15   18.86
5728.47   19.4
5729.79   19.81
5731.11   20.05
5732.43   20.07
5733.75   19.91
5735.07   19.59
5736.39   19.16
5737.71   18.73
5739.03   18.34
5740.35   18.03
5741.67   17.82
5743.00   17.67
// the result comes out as 2.3 Angstrom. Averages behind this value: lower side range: 18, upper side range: 17.8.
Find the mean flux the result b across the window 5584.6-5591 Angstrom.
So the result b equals 17.5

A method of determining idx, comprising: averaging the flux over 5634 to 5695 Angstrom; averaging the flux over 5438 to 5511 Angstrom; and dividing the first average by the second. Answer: 0.94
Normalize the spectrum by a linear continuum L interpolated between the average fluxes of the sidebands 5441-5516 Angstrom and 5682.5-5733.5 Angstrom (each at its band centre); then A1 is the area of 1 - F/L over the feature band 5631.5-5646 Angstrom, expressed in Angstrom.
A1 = 3.21 Angstrom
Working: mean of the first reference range 17.8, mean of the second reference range 18.5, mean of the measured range 14.2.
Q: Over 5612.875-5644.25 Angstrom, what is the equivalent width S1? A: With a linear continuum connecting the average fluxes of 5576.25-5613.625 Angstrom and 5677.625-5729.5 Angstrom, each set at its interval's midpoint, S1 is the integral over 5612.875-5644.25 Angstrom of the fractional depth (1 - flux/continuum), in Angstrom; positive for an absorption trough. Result 2.0 Angstrom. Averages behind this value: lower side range 17.8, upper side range 18.5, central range 16.9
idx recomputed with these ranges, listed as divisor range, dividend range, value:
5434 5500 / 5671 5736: 1.04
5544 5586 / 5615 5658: 0.90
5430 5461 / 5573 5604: 0.96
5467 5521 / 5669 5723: 1.03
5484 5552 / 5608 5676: 0.93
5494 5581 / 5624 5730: 0.96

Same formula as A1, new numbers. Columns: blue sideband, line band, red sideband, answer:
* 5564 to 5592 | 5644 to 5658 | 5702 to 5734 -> 2.10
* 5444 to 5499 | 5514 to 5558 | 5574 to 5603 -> -1.03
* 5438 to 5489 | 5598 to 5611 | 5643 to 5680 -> -1.04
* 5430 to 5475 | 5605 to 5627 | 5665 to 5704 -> -1.02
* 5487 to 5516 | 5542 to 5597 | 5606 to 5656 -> -1.10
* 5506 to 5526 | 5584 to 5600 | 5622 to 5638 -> -0.03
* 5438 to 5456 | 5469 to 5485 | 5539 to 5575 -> 0.73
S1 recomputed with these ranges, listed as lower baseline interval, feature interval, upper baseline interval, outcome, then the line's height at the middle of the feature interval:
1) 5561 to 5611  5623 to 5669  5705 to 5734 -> 5.5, 17.9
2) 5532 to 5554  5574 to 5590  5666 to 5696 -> 0.6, 18.4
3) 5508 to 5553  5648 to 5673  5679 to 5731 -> 2.4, 18.4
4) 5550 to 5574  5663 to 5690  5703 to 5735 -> -0.5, 18.1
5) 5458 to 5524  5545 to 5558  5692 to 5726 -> -0.6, 17.7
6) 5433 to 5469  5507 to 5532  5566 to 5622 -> 0.5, 18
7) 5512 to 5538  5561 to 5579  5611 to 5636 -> 0.0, 17.8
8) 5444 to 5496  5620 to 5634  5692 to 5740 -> 0.5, 18.1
